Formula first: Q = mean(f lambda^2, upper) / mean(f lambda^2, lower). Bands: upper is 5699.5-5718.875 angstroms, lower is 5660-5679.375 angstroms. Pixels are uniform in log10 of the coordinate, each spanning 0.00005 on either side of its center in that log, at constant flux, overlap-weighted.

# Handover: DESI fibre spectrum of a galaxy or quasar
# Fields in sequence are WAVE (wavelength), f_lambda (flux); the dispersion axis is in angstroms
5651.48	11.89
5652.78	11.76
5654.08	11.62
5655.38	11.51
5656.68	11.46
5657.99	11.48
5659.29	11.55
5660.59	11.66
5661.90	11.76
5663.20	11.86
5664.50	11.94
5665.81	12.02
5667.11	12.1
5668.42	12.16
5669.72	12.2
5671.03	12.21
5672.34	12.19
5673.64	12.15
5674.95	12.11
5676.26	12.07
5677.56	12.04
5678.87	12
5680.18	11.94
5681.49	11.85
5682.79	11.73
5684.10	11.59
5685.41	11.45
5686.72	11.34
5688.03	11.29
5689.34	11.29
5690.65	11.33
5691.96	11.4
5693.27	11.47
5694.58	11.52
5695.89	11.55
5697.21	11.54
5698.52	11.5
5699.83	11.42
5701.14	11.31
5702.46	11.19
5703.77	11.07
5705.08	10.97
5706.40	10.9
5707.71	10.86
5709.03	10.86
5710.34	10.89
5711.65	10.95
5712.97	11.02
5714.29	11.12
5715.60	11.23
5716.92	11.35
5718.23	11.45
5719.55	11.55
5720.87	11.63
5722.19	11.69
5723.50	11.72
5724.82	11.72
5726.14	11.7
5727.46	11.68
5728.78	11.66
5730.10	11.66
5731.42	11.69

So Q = 0.9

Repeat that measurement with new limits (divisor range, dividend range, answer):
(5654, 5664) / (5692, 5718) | 0.98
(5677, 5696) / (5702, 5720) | 0.97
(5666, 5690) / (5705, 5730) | 0.97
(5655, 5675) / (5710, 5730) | 0.98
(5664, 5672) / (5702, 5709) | 0.92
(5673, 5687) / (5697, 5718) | 0.95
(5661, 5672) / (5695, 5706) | 0.95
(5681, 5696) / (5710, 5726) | 1.00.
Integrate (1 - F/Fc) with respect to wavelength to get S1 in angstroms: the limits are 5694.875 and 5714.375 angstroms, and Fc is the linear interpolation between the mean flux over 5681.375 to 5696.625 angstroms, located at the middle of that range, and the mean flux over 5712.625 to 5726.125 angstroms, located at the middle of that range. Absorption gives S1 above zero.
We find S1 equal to 0.5 angstroms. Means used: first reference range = 11.5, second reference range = 11.5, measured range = 11.1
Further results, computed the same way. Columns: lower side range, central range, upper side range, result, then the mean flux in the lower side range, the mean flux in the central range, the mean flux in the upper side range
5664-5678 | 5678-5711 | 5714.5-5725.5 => 1.3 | 12.1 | 11.4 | 11.5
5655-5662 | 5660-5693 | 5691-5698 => -0.9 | 11.5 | 11.8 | 11.5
